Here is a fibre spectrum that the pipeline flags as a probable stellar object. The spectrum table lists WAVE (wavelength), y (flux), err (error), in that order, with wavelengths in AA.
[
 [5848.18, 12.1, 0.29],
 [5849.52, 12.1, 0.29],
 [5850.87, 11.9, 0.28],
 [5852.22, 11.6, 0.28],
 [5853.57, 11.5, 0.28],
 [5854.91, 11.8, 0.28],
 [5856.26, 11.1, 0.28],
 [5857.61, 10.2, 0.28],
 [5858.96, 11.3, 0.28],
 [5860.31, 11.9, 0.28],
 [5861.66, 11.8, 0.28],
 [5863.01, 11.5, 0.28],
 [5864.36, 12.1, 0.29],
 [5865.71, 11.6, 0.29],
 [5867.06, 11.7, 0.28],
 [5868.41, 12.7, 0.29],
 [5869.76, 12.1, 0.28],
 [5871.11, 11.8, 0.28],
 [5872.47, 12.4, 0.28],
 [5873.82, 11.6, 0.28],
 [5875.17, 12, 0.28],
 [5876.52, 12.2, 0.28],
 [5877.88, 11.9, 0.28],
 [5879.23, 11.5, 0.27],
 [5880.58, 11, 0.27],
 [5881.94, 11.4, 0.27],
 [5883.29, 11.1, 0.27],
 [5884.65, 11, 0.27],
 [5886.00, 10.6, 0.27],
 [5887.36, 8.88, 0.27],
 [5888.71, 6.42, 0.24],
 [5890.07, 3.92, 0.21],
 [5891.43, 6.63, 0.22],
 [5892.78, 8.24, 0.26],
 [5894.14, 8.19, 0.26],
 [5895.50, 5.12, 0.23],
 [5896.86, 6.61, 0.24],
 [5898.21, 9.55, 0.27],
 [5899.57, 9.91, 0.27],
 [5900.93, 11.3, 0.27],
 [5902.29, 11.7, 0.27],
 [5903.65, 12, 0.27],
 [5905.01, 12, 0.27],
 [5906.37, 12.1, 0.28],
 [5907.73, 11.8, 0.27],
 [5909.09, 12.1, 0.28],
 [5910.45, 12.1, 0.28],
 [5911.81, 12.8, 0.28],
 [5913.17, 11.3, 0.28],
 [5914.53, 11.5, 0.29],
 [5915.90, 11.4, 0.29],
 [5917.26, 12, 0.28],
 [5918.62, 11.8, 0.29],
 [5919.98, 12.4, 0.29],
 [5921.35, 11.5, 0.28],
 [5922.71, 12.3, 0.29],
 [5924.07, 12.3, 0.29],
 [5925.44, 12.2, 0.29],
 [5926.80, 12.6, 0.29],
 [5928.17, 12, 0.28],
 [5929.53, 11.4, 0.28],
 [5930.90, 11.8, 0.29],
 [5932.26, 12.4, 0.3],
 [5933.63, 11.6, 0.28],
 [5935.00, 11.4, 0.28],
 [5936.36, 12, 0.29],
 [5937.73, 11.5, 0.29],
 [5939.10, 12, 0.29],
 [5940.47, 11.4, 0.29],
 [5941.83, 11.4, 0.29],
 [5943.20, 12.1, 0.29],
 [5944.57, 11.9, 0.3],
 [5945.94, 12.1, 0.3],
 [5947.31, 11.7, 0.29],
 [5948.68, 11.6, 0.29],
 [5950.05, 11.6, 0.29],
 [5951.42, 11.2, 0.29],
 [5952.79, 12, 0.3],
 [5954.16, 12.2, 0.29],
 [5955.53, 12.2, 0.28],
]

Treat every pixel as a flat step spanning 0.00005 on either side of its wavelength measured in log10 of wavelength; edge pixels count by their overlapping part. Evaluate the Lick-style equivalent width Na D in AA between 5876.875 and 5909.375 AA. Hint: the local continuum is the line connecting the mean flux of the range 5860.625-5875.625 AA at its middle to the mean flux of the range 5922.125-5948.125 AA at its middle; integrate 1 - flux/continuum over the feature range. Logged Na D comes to 5.82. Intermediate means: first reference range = 11.9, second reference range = 11.9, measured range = 9.79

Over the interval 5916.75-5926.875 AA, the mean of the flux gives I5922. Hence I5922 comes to 12.1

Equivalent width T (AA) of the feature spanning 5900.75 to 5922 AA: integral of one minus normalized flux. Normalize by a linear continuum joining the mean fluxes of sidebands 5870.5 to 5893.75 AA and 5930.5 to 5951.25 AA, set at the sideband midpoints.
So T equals -1.84 AA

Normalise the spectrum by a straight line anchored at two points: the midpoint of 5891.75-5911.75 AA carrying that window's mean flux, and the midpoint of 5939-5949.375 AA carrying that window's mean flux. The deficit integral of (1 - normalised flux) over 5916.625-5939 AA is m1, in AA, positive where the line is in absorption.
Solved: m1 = -1.6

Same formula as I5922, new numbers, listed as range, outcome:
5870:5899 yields 9.66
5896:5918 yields 11.2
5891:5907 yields 9.48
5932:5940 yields 11.8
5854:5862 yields 11.3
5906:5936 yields 11.9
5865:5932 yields 10.9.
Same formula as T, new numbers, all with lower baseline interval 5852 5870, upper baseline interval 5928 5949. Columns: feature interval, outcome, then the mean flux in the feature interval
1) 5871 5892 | 2.55 AA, 10.2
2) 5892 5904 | 2.68 AA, 9.08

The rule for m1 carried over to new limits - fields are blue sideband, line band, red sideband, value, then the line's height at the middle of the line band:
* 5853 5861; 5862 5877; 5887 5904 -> -2.4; 10.3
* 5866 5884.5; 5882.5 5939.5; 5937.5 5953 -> 4.8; 11.7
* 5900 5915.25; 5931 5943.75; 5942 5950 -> 0.1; 11.8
